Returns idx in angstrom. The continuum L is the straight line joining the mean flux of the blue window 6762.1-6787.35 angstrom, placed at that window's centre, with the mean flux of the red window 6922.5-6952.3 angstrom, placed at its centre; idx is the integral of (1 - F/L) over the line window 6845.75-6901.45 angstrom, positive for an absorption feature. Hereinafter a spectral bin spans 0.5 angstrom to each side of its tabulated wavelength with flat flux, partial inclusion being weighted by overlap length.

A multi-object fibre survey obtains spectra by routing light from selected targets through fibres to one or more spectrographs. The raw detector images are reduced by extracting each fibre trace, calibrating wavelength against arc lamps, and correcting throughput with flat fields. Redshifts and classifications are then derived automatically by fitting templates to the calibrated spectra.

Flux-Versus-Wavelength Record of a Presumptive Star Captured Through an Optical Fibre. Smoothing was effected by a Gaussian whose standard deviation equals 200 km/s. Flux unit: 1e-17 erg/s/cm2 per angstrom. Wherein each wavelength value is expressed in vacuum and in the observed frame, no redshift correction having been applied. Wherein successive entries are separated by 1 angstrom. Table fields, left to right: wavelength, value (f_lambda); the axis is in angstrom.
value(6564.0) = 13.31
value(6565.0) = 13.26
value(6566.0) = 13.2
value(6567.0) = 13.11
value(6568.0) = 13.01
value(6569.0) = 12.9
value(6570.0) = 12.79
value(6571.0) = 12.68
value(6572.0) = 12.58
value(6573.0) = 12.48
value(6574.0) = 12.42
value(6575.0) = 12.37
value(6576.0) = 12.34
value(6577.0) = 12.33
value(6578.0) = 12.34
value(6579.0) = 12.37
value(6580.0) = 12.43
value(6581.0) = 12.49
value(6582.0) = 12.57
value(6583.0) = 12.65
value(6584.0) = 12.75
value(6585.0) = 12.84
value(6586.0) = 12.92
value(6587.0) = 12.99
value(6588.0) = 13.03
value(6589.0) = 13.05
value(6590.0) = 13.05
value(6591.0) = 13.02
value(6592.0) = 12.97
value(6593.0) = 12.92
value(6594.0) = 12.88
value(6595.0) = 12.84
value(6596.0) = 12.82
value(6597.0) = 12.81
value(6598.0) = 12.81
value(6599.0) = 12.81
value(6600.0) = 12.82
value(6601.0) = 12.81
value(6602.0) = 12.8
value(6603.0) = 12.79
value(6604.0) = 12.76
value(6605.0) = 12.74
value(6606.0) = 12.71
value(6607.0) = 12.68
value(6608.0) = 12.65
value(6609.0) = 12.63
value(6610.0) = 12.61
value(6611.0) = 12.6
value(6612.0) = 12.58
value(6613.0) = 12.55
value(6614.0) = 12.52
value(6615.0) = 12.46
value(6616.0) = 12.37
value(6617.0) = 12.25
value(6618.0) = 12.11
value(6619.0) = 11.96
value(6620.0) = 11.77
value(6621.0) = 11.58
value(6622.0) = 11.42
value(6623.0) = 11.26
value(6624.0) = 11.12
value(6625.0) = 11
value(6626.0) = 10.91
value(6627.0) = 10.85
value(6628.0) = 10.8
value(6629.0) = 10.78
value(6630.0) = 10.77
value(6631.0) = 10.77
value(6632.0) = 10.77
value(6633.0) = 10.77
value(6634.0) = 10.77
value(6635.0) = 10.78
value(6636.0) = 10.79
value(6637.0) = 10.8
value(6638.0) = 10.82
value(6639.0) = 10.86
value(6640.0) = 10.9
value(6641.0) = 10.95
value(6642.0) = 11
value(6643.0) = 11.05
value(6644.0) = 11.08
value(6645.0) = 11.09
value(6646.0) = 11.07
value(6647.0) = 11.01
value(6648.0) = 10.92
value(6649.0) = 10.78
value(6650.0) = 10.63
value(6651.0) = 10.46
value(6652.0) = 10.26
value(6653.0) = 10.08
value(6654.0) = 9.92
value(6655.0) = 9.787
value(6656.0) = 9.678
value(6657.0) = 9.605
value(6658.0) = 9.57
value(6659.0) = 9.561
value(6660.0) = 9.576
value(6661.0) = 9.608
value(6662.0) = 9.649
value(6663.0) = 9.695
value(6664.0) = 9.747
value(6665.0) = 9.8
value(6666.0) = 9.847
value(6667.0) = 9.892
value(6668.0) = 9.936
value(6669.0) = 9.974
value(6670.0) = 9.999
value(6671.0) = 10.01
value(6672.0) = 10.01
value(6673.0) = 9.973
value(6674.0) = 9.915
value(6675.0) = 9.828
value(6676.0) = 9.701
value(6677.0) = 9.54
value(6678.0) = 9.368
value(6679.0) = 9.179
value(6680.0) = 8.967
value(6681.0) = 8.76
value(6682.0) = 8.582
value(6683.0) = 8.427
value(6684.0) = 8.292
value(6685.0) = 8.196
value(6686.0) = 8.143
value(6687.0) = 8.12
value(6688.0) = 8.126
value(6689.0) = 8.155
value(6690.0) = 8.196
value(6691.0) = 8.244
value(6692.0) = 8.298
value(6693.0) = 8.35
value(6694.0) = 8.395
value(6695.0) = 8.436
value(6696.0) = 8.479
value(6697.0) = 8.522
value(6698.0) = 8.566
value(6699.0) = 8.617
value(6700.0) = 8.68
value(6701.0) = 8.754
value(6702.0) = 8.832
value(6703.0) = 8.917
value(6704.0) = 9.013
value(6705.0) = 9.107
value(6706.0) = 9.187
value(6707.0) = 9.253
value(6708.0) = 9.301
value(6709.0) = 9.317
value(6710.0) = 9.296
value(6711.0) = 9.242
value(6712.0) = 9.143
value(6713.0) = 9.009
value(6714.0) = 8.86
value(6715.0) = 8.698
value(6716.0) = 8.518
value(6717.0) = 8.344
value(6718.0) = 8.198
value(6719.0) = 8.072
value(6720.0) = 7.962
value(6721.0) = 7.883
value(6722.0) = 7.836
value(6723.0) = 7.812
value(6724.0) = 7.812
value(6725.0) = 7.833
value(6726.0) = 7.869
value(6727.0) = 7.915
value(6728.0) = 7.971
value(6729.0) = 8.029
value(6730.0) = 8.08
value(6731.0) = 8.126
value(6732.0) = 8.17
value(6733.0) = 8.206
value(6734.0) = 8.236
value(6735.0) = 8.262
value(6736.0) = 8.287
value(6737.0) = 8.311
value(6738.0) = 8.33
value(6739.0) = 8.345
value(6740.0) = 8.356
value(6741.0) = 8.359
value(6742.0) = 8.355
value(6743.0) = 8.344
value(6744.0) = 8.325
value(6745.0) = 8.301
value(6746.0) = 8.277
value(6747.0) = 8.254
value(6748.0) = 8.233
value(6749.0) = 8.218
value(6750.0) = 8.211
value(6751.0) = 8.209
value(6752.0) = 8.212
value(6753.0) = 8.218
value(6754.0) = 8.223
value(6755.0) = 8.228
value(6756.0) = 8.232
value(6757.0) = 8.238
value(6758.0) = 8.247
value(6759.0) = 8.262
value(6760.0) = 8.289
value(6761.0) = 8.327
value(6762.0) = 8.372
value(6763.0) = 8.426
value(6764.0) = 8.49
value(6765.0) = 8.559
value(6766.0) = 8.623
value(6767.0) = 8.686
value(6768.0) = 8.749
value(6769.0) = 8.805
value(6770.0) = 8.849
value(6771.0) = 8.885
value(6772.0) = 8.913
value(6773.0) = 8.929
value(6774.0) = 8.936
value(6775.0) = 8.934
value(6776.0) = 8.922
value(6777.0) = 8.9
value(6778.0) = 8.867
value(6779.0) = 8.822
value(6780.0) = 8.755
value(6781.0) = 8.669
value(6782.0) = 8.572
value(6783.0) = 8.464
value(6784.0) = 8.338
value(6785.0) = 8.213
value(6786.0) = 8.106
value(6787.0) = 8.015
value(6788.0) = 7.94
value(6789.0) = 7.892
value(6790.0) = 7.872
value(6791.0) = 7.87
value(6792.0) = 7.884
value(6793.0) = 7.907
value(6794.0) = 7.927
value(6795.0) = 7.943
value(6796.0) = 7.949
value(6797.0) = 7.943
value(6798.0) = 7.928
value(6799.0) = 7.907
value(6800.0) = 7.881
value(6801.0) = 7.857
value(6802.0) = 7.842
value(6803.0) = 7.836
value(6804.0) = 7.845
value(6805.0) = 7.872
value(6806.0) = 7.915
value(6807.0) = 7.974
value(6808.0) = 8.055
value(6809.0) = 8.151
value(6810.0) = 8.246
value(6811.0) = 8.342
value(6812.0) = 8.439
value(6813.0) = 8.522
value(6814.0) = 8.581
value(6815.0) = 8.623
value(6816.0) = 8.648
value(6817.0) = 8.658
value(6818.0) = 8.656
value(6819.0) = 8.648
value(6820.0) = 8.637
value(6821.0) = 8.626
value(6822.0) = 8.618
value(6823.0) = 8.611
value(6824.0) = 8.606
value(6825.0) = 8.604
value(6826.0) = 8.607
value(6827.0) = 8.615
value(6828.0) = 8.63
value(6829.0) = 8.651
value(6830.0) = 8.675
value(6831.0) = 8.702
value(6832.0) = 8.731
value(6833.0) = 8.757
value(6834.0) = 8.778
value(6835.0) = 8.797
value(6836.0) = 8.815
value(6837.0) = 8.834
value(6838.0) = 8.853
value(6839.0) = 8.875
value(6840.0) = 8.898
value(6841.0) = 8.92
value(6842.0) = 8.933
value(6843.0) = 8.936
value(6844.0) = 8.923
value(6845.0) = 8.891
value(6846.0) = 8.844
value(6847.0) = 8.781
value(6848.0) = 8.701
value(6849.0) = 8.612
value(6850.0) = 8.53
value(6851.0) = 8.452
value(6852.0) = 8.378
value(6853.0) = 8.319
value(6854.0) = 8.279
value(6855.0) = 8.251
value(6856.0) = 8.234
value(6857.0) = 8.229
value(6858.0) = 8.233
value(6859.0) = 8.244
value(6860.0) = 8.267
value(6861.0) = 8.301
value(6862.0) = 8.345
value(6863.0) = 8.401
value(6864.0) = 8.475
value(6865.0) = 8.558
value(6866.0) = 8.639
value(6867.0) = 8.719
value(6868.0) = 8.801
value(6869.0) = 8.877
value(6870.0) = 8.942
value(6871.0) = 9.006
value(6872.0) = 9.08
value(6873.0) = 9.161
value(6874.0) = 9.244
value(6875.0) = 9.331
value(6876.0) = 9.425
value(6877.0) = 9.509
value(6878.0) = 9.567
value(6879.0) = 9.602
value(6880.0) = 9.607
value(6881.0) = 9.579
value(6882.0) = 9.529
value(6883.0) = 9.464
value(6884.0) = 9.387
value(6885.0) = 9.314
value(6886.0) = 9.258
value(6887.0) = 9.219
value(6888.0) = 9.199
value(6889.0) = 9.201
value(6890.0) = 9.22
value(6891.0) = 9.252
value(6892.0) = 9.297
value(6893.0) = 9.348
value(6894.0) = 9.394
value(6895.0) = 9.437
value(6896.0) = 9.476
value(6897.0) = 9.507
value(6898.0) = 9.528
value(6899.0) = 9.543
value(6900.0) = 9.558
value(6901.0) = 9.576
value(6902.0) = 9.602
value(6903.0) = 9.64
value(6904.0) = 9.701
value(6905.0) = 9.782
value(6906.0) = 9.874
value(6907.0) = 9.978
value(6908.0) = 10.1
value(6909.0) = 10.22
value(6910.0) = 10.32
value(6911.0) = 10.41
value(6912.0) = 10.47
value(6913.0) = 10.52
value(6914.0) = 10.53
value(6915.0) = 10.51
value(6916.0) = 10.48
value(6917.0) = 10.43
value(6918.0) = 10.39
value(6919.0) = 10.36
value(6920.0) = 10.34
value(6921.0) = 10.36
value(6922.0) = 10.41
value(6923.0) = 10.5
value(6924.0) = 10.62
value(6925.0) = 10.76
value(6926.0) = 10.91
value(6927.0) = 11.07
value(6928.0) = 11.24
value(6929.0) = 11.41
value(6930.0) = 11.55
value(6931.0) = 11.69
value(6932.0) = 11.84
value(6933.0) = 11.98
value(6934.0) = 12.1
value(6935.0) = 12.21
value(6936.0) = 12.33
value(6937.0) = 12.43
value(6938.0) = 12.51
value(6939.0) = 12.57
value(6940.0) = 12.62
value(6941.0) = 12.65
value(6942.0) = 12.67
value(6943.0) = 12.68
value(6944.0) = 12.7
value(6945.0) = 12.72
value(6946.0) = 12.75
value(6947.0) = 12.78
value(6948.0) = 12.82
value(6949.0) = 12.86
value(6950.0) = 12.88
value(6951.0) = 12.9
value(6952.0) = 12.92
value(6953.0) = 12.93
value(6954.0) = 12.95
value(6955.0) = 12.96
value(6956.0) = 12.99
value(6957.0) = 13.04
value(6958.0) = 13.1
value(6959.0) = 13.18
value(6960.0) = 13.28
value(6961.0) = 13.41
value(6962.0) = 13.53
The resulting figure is 9.20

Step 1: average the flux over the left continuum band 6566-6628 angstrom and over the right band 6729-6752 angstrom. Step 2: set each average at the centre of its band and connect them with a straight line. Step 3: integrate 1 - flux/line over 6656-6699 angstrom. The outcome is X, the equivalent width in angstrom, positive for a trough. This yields 4.2 angstrom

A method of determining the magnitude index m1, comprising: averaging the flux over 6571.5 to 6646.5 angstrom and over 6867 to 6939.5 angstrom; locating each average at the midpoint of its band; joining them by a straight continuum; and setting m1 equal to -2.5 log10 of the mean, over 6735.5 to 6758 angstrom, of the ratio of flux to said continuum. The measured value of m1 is 0.32 mag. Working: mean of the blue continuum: 12.1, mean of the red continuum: 10.1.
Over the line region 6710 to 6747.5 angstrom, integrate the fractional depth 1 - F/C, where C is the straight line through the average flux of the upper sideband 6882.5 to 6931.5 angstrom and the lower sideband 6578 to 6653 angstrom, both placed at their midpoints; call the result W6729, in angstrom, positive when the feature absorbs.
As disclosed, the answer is 9.7 angstrom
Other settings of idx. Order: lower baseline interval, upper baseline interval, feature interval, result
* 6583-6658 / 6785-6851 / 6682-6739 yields 9.9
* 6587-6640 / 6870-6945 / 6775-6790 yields 3.5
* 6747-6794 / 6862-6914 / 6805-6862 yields 2.6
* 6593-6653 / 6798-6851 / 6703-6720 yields 2.3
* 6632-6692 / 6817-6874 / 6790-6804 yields 1.7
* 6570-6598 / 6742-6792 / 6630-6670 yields 2.9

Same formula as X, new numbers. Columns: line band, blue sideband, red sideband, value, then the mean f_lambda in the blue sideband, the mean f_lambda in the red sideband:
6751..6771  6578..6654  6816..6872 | 2.8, 11.9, 8.64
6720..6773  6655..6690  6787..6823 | 2.4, 9.33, 8.16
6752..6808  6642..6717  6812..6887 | 4.5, 9.37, 8.79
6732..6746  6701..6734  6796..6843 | 0.3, 8.49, 8.46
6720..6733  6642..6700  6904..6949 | 2.5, 9.47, 11.3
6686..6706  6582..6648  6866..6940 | 5.1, 12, 10.1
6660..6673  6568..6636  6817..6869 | 1.7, 12.3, 8.62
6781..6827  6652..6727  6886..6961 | 8.3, 8.98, 11.1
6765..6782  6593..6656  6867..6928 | 2.9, 11.6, 9.77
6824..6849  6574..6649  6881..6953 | 5.3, 12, 10.8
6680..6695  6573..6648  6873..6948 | 4.3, 12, 10.5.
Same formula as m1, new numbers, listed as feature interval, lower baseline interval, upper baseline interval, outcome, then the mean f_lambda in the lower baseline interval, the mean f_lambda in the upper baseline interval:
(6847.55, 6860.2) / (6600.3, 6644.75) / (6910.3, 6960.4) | 0.37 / 11.7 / 11.9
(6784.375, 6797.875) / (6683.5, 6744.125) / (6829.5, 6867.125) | 0.07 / 8.43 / 8.61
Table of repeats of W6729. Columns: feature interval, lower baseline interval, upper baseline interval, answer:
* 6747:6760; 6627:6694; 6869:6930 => 2.14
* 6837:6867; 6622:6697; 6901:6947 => 6.18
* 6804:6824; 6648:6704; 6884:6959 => 3.61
